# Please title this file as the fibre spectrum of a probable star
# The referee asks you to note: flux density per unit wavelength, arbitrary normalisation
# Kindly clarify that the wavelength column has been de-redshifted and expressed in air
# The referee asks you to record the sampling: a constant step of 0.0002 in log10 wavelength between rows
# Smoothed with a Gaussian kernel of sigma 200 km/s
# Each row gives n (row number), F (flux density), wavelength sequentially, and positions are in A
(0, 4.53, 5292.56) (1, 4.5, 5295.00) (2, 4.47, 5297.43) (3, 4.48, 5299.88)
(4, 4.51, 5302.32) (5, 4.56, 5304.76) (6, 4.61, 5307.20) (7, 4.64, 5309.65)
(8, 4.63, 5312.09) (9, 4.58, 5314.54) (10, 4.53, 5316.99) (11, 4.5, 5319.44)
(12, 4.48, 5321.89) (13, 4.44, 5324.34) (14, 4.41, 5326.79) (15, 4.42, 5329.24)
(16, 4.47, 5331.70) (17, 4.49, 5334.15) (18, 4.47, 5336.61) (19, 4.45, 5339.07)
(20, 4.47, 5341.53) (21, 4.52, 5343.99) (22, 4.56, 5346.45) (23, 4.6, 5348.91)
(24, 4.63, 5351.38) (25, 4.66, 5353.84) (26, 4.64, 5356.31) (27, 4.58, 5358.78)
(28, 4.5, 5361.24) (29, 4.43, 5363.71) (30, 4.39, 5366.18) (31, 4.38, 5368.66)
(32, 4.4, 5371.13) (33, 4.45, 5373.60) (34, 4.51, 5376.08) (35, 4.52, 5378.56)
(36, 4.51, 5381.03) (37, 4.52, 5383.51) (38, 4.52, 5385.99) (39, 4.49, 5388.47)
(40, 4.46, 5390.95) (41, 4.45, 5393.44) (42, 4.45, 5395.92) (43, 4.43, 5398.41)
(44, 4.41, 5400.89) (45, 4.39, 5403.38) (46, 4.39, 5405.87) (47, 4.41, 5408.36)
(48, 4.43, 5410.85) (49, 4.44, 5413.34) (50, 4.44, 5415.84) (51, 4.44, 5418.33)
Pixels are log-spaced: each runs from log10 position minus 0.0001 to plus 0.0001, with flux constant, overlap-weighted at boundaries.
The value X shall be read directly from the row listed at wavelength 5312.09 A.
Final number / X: 4.63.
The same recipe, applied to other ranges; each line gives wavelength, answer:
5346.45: 4.56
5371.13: 4.4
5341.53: 4.47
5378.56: 4.52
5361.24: 4.5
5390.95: 4.46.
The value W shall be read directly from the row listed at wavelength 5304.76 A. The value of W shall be 4.56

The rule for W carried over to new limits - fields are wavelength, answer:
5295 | 4.5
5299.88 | 4.48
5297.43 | 4.47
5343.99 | 4.52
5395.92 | 4.45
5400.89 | 4.41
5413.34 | 4.44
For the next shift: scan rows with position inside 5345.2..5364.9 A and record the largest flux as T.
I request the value 4.66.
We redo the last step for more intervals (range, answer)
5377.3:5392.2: 4.52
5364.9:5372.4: 4.4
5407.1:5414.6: 4.44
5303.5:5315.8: 4.64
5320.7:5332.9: 4.48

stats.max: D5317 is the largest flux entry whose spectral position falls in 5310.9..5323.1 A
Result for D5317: 4.63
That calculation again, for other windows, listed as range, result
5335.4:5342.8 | 4.47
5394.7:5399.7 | 4.45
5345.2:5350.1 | 4.6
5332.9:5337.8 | 4.49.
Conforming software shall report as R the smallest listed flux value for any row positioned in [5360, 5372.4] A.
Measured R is 4.38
